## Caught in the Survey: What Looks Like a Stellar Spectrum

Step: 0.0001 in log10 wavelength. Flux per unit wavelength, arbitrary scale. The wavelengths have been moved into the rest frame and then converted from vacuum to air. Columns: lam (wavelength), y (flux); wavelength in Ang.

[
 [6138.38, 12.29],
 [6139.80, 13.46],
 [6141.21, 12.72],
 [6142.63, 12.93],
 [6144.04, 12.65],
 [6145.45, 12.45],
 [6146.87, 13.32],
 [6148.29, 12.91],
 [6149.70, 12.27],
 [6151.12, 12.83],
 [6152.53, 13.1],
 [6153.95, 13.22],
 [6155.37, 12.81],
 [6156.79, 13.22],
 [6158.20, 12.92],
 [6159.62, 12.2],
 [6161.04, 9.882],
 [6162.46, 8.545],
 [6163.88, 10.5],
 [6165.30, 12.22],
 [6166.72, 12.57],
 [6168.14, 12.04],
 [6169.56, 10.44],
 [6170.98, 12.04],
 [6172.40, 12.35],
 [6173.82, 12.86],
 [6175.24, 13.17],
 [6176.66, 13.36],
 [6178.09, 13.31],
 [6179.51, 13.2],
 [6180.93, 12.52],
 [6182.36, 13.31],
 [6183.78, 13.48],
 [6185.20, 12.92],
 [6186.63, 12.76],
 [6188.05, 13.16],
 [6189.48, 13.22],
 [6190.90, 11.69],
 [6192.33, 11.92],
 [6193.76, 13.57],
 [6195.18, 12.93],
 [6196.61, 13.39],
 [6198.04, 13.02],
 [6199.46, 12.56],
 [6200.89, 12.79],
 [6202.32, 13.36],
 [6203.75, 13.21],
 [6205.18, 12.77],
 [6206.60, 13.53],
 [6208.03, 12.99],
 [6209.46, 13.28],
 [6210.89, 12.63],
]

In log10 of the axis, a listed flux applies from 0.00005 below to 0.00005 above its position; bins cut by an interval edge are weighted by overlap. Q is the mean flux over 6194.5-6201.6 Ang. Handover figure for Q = 12.9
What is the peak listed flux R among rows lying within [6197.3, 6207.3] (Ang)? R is 13.53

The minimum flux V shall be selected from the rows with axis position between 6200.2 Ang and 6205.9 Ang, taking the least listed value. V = 12.77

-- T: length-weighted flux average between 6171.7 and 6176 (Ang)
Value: 12.8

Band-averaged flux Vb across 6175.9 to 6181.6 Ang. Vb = 13.1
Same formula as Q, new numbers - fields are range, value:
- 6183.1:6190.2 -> 13.1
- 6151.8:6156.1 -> 13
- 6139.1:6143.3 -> 13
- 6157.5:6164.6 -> 10.8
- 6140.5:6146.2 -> 12.7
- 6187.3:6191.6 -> 12.7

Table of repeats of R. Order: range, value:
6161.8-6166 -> 12.22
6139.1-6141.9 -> 13.46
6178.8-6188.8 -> 13.48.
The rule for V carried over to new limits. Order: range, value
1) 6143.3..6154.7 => 12.27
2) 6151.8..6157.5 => 12.81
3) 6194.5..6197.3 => 12.93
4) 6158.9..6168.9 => 8.545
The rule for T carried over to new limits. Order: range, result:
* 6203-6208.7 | 13.1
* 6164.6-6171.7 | 11.9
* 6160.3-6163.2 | 9.25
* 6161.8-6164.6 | 9.54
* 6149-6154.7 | 12.8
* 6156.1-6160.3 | 12.8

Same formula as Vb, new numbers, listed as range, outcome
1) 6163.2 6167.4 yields 11.8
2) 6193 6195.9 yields 13.2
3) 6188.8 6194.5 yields 12.6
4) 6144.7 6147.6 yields 12.9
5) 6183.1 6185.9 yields 13.2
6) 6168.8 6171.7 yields 11.3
